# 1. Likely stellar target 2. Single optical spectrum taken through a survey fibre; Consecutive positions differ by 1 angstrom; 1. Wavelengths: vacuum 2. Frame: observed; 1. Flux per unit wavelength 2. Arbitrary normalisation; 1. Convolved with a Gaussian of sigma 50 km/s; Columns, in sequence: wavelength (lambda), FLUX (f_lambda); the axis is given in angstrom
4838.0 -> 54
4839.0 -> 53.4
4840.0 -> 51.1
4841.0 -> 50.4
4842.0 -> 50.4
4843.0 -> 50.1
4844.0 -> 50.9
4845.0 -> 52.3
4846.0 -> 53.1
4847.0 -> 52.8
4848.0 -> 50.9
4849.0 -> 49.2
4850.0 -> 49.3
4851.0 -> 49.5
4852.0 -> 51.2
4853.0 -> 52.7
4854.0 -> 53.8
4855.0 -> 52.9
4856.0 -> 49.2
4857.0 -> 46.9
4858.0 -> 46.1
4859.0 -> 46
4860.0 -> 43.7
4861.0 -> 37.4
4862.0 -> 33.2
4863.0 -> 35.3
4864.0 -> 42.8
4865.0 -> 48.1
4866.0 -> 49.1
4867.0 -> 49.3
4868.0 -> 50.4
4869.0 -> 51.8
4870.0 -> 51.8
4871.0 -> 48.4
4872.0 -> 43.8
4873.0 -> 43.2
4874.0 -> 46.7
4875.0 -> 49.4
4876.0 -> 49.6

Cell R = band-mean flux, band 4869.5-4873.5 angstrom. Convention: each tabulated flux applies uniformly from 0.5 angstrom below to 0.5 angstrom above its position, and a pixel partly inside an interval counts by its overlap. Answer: 46.8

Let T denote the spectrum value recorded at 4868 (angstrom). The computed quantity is 50.4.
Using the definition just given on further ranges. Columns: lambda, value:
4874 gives 46.7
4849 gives 49.2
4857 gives 46.9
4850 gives 49.3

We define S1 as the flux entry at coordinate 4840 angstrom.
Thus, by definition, 51.1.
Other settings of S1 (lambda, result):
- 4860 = 43.7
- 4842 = 50.4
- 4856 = 49.2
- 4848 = 50.9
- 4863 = 35.3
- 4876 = 49.6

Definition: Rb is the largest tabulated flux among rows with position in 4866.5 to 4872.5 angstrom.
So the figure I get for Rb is 51.8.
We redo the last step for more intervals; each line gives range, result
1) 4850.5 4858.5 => 53.8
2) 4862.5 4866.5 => 49.1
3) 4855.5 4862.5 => 49.2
